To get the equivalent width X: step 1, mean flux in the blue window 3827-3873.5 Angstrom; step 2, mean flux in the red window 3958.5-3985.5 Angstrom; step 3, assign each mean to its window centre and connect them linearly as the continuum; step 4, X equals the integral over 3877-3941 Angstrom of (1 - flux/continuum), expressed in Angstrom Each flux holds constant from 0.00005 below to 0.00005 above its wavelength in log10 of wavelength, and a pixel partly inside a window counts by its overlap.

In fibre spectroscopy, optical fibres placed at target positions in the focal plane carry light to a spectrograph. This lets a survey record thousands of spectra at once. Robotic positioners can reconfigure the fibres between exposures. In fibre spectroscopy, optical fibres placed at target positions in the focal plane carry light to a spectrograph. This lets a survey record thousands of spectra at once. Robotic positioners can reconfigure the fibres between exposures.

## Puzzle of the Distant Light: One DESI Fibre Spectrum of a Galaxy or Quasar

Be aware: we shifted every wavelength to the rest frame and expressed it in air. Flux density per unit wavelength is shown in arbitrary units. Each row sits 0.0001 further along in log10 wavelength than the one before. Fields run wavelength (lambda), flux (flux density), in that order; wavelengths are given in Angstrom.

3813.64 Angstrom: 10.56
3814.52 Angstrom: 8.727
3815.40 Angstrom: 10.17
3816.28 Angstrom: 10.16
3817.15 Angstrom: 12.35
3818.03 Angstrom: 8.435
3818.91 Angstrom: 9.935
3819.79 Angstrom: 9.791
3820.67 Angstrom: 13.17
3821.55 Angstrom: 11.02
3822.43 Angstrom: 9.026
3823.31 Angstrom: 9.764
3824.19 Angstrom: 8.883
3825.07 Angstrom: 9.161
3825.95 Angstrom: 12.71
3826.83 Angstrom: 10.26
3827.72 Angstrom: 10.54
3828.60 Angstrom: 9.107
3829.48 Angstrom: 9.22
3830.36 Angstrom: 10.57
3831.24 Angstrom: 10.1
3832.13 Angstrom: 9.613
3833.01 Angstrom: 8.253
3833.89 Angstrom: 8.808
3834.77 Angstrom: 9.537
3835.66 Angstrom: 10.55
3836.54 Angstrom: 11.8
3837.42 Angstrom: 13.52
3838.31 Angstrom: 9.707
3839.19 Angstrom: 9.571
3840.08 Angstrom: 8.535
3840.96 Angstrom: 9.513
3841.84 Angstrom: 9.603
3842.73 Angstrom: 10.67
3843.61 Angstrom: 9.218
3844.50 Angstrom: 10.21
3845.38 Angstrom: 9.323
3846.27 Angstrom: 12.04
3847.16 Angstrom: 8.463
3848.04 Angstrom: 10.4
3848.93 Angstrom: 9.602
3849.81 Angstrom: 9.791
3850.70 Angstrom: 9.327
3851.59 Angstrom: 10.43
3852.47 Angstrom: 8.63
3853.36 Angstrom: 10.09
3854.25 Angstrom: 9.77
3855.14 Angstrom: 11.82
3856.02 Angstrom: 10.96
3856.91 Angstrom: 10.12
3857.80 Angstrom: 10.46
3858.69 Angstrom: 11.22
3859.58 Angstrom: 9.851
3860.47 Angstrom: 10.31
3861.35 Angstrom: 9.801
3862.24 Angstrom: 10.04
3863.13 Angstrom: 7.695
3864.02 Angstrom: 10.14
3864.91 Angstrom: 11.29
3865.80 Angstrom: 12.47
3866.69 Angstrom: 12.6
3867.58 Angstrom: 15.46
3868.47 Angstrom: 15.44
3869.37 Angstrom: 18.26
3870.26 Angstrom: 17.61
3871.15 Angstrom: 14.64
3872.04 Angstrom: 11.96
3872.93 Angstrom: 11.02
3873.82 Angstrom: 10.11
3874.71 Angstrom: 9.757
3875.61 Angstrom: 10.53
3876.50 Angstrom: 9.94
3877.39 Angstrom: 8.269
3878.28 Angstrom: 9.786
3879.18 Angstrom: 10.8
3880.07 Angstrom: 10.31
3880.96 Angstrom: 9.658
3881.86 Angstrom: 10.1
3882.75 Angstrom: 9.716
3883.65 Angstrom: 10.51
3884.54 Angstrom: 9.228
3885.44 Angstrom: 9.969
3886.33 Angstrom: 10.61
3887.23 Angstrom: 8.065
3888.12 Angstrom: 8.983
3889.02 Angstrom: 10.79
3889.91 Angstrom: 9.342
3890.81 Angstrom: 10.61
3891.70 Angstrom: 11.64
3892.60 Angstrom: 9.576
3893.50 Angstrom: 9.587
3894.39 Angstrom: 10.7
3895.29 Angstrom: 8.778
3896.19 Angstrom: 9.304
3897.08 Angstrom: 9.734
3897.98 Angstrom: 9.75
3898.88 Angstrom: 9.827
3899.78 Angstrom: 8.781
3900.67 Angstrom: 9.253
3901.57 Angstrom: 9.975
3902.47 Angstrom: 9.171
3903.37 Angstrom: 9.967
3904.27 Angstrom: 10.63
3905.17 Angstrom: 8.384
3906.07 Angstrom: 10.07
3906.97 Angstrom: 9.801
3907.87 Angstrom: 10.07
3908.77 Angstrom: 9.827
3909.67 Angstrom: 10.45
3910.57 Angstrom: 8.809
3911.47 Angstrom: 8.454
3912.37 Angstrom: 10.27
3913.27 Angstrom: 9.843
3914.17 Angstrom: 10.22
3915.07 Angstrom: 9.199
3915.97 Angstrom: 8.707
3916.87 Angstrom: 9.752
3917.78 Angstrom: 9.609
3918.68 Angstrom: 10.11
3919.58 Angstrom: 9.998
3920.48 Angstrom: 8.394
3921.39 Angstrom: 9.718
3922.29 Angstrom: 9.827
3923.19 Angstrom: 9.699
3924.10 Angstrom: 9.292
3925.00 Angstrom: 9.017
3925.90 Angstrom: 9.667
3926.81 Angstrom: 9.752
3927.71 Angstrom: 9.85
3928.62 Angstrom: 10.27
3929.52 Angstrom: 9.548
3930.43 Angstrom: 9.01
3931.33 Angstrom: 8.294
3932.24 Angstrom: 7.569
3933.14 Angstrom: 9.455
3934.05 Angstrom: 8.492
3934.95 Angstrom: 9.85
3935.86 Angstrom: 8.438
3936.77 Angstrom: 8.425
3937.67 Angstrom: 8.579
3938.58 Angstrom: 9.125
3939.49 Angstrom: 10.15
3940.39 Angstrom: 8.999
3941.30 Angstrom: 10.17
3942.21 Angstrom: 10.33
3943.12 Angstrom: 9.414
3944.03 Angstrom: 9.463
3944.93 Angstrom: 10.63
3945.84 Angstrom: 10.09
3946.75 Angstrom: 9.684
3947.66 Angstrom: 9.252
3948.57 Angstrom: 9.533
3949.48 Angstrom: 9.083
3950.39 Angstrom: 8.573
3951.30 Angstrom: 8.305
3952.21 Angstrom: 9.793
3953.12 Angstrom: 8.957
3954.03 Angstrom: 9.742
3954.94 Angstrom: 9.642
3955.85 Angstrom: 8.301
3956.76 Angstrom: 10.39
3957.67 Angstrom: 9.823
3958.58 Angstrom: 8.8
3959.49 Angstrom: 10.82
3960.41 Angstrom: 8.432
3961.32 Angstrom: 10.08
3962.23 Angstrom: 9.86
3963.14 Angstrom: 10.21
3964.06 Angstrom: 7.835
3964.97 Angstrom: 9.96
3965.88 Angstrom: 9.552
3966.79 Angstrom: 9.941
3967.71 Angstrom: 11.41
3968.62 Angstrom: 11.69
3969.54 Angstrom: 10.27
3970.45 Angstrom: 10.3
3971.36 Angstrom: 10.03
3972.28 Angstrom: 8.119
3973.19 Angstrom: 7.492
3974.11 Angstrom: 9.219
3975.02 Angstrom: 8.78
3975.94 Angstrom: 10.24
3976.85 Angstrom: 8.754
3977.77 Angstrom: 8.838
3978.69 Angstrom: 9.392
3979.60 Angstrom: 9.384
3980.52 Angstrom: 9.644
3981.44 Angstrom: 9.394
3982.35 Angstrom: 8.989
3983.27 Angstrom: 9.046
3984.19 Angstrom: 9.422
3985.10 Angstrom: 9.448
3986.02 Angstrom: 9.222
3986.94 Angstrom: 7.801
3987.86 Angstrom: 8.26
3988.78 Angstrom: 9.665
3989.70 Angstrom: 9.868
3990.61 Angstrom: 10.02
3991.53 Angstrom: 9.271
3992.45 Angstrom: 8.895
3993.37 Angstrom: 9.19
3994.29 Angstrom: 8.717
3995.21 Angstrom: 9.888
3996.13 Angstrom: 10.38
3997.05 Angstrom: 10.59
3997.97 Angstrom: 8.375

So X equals 3.8 Angstrom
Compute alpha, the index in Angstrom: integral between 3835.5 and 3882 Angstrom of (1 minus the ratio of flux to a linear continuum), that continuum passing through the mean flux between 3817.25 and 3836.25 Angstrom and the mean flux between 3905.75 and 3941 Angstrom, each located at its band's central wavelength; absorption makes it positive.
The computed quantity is -4.9 Angstrom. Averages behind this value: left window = 9.98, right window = 9.4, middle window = 10.8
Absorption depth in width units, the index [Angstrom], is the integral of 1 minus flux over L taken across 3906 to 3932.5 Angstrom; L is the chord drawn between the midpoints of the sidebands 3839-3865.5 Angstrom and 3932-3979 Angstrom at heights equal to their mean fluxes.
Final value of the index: 0.3 Angstrom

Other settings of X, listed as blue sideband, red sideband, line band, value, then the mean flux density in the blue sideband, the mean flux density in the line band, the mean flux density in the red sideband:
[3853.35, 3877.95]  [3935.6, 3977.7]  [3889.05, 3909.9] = 1.84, 11.5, 9.81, 9.49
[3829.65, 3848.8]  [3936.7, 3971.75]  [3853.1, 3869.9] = -2.70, 9.98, 11.5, 9.65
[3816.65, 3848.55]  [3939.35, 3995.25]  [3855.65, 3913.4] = -3.67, 10.1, 10.5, 9.45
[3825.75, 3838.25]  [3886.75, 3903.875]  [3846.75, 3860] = -0.01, 10.3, 10.1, 9.68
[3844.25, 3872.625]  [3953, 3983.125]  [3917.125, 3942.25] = 1.99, 11.3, 9.33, 9.53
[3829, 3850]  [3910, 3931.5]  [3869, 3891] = -2.43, 9.95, 10.8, 9.49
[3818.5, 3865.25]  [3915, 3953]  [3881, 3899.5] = -0.25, 10.1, 9.82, 9.36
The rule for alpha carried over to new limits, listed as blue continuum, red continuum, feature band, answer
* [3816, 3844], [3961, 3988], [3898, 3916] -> 0.25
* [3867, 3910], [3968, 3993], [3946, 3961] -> 0.53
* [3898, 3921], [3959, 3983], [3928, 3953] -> 0.76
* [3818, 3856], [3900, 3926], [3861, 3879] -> -3.64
